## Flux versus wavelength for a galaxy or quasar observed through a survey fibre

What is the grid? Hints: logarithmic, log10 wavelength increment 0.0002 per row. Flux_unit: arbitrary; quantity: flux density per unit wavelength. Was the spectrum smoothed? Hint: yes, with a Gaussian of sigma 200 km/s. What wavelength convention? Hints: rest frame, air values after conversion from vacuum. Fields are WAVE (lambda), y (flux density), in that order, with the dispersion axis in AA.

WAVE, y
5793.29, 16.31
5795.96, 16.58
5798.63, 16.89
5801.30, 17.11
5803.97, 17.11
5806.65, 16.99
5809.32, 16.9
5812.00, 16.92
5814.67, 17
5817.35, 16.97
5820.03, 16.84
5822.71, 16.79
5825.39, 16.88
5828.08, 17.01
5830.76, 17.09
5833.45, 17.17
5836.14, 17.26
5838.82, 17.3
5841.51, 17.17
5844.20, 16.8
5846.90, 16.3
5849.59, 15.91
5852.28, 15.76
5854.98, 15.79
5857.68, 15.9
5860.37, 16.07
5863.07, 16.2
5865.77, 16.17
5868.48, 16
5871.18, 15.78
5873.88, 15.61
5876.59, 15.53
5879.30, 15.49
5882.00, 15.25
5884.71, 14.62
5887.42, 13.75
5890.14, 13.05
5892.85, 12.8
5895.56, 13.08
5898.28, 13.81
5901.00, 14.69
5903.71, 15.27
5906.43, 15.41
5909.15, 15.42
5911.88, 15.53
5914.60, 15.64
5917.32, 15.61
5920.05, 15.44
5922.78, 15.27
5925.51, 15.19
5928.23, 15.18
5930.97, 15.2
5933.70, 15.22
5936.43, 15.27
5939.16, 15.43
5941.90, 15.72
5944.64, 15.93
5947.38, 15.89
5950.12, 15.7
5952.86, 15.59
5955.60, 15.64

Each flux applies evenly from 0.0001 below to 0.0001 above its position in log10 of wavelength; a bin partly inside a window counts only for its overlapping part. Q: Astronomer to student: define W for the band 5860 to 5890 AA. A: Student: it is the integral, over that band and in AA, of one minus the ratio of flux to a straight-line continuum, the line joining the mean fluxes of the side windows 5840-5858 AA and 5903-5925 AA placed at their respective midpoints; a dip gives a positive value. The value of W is 1.0 AA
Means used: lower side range 16.3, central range 15.4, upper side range 15.4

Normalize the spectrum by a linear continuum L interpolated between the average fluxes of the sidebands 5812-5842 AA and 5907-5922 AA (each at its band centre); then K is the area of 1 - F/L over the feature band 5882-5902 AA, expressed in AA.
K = 2.7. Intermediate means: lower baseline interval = 17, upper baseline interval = 15.5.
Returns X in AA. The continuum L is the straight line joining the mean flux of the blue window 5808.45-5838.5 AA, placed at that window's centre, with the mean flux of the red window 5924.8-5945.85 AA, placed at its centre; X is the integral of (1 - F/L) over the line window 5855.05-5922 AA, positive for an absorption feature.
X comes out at 4.0 AA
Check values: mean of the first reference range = 17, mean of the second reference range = 15.4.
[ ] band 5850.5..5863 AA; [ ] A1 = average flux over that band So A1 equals 15.9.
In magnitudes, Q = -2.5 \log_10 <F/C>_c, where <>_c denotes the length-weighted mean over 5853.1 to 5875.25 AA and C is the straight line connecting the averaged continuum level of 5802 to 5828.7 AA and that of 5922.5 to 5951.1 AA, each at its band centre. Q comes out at 0.03 mag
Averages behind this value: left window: 16.9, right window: 15.5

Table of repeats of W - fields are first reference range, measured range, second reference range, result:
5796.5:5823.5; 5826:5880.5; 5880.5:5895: -3.9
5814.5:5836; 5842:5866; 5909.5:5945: 0.6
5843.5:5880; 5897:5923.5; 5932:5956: 0.9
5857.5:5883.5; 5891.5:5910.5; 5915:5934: 1.4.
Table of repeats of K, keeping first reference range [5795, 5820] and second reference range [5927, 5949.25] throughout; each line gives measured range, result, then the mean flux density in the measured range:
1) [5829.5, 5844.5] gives -0.49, 17.2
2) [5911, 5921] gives 0.11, 15.6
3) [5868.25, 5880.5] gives 0.41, 15.7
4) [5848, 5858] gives 0.36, 15.8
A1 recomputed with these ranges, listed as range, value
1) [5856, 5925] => 15.1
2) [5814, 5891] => 16.1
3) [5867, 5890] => 15.1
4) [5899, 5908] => 15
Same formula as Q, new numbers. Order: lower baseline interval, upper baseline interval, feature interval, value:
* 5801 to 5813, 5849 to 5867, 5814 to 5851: -0.03 mag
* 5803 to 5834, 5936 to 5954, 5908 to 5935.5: 0.04 mag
